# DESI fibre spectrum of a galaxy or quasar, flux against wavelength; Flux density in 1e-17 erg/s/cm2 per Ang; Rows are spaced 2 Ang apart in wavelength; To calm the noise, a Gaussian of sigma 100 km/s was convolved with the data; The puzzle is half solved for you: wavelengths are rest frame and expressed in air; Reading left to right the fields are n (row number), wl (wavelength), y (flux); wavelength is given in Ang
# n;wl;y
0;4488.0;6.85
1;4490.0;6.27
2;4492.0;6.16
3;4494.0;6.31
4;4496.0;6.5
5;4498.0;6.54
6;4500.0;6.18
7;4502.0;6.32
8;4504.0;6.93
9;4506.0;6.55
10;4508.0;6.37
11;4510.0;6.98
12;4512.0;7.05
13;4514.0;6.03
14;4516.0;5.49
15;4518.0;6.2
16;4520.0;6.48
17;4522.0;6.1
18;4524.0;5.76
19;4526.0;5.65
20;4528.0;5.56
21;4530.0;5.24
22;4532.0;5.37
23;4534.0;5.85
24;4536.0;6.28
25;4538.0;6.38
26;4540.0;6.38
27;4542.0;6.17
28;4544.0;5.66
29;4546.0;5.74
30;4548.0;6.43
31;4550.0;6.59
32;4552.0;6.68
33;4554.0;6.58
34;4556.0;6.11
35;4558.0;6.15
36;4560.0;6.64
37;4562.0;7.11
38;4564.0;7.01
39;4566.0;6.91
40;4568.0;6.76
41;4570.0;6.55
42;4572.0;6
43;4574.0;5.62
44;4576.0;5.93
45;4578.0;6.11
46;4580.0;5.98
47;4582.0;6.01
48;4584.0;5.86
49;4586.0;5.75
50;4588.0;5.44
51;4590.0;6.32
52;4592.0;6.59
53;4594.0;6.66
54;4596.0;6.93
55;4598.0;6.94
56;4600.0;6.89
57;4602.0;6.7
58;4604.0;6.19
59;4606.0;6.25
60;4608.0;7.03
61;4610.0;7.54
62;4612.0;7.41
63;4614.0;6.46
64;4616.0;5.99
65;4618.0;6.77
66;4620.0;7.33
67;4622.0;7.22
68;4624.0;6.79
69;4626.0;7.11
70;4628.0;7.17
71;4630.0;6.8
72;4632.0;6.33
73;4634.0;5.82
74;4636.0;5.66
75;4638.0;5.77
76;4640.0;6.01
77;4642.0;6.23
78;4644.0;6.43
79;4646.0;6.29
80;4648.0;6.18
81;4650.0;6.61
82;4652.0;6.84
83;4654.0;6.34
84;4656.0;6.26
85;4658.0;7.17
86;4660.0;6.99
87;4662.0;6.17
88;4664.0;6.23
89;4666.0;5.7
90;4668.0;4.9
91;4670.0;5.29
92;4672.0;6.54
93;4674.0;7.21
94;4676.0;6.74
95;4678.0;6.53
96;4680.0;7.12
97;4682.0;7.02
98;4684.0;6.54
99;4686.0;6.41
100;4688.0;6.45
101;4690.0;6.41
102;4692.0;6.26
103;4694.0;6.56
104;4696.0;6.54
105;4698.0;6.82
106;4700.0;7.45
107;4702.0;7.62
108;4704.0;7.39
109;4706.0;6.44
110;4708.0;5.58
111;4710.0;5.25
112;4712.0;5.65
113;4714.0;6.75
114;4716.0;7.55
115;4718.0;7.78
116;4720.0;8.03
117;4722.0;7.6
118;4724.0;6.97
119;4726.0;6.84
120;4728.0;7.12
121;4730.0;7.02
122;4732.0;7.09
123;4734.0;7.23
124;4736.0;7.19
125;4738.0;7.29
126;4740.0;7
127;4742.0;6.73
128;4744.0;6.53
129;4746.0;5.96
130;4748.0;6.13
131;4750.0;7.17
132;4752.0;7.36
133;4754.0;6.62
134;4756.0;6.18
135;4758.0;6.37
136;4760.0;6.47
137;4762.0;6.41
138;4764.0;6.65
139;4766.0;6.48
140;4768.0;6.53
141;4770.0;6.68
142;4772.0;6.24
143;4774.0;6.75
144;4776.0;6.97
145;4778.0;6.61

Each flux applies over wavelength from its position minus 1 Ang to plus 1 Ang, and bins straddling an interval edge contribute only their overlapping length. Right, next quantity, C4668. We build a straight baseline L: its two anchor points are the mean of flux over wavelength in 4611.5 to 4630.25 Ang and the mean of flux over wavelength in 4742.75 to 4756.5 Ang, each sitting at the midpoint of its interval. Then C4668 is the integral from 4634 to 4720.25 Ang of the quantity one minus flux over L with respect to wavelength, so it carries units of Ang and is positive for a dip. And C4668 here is 3.5 Ang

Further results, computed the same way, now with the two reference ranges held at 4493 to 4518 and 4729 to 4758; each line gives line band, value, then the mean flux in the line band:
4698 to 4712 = 0.37 Ang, 6.57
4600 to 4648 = 0.28 Ang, 6.58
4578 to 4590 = 1.24 Ang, 5.88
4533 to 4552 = 0.87 Ang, 6.19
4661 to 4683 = 1.25 Ang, 6.31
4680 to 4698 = 0.39 Ang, 6.57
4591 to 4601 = -0.35 Ang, 6.8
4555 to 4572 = -0.25 Ang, 6.62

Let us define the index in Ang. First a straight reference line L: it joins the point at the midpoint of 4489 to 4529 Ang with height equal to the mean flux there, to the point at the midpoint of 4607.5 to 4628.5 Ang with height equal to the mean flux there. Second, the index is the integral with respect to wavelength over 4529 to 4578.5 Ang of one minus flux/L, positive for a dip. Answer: 2.4 Ang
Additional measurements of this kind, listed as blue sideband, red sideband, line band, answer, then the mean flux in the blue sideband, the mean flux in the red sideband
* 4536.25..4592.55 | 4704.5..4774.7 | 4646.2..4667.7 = 0.40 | 6.26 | 6.74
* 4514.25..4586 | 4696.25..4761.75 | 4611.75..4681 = 0.62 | 6.15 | 6.84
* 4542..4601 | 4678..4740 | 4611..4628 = -0.99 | 6.34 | 6.86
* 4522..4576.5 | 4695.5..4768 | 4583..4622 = -1.38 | 6.19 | 6.81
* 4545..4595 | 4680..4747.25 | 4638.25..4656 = 0.66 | 6.3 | 6.82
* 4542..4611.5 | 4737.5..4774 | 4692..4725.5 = -1.58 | 6.41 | 6.59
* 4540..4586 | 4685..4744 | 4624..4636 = -0.07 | 6.29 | 6.86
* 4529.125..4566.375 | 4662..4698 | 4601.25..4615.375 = -1.01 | 6.27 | 6.39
